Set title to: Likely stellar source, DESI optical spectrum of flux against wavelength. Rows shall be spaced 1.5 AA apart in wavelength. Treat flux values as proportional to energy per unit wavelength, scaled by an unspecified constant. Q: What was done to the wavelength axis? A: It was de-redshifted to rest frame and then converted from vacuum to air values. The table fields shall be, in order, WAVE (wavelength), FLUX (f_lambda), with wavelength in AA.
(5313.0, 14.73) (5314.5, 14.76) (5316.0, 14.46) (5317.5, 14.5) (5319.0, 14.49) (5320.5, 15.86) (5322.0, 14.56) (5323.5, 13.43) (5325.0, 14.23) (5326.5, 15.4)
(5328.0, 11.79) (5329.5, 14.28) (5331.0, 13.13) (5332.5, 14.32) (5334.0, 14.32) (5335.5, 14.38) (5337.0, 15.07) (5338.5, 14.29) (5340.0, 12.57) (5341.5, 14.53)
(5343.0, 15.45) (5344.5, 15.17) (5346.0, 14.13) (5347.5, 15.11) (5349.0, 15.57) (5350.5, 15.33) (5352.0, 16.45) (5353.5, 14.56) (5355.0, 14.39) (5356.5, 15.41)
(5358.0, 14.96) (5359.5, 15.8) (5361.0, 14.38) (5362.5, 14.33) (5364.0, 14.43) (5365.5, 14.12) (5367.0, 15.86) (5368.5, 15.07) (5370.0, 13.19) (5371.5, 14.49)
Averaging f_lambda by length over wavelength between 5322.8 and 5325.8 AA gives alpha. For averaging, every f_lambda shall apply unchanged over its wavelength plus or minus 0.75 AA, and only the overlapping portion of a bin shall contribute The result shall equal 13.9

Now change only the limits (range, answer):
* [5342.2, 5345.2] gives 15.3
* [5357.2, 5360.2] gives 15.4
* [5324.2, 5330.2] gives 13.9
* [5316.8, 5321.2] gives 14.9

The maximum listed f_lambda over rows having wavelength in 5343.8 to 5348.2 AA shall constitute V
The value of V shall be 15.17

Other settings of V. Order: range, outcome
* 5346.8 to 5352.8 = 16.45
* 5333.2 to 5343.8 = 15.45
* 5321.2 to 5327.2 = 15.4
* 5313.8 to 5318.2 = 14.76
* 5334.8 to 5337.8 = 15.07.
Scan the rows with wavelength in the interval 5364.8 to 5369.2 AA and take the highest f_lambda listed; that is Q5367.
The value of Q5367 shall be 15.86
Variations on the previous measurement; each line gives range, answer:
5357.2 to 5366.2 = 15.8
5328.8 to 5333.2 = 14.32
